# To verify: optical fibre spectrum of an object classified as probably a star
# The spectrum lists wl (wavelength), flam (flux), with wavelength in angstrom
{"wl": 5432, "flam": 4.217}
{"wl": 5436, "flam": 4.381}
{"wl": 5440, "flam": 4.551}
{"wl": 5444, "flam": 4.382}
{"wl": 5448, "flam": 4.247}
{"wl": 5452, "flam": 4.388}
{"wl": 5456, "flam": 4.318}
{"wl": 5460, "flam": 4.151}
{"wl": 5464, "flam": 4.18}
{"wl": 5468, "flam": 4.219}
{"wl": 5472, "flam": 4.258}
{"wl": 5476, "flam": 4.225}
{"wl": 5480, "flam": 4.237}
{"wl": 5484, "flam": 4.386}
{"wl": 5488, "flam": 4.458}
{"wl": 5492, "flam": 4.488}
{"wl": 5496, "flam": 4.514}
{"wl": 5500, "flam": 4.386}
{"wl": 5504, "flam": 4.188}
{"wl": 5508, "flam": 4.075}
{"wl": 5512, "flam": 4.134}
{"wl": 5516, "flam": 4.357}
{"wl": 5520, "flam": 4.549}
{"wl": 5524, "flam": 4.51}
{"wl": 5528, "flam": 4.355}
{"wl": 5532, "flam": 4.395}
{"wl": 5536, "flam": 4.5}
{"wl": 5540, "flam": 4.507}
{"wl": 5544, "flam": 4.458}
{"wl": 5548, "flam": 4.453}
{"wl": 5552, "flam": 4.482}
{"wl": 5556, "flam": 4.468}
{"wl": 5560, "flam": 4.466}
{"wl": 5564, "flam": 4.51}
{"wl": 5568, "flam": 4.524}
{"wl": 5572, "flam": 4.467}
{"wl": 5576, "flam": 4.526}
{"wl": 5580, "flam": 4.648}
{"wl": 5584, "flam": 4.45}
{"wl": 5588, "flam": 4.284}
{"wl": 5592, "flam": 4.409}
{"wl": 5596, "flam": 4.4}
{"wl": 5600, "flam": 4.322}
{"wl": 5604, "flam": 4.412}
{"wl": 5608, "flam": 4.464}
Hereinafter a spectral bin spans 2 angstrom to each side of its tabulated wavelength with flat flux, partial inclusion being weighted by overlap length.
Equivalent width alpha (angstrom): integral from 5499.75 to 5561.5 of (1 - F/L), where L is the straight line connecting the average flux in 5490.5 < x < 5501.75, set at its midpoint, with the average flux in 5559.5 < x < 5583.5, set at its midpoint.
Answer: 1.4 angstrom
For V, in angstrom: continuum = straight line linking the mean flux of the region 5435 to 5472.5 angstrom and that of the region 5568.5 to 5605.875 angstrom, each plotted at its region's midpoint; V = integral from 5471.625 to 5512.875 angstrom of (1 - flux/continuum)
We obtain 0.3 angstrom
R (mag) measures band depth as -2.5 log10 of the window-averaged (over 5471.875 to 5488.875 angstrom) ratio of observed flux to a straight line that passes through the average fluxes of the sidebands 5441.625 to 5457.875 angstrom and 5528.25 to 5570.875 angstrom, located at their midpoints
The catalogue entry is 0.02 mag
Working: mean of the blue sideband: 4.34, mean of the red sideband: 4.47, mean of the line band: 4.31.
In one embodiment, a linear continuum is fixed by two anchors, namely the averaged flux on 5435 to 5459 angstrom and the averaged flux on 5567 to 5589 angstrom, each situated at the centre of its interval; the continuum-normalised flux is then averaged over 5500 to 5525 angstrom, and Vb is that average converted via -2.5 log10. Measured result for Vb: 0.03 mag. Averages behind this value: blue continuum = 4.37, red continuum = 4.49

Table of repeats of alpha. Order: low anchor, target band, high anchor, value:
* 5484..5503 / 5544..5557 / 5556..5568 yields 0.05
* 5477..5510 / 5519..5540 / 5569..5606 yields -0.41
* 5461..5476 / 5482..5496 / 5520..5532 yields -0.51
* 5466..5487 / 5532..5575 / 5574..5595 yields -0.72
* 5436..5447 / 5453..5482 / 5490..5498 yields 1.51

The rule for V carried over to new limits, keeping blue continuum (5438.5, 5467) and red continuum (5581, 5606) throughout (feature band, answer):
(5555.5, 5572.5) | -0.46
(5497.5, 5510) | 0.32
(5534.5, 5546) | -0.34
